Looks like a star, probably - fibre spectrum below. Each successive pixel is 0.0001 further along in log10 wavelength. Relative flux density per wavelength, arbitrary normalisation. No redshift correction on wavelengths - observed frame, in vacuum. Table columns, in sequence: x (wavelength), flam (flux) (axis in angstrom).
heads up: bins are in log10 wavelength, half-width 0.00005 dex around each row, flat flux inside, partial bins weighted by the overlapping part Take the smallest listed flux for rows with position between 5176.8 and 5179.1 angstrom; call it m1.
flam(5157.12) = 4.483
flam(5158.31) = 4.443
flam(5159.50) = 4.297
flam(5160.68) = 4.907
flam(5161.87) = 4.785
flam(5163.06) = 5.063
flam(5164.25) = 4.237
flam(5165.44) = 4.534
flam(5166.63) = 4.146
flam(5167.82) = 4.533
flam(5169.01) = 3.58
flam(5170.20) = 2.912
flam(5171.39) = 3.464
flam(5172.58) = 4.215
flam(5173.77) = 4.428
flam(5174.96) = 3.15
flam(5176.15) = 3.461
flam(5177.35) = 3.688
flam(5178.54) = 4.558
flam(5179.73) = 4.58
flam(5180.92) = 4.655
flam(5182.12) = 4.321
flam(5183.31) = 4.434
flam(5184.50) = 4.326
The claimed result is 3.688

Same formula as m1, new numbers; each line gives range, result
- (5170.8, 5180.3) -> 3.15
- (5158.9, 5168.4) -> 4.146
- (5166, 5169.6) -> 3.58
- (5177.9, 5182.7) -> 4.321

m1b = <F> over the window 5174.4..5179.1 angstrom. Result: 3.71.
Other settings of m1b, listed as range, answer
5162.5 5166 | 4.61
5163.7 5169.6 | 4.21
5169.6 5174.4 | 3.75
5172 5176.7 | 3.82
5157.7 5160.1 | 4.38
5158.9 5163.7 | 4.76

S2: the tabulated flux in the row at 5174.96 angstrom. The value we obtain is 3.15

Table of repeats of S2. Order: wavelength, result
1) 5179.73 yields 4.58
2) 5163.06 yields 5.063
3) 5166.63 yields 4.146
